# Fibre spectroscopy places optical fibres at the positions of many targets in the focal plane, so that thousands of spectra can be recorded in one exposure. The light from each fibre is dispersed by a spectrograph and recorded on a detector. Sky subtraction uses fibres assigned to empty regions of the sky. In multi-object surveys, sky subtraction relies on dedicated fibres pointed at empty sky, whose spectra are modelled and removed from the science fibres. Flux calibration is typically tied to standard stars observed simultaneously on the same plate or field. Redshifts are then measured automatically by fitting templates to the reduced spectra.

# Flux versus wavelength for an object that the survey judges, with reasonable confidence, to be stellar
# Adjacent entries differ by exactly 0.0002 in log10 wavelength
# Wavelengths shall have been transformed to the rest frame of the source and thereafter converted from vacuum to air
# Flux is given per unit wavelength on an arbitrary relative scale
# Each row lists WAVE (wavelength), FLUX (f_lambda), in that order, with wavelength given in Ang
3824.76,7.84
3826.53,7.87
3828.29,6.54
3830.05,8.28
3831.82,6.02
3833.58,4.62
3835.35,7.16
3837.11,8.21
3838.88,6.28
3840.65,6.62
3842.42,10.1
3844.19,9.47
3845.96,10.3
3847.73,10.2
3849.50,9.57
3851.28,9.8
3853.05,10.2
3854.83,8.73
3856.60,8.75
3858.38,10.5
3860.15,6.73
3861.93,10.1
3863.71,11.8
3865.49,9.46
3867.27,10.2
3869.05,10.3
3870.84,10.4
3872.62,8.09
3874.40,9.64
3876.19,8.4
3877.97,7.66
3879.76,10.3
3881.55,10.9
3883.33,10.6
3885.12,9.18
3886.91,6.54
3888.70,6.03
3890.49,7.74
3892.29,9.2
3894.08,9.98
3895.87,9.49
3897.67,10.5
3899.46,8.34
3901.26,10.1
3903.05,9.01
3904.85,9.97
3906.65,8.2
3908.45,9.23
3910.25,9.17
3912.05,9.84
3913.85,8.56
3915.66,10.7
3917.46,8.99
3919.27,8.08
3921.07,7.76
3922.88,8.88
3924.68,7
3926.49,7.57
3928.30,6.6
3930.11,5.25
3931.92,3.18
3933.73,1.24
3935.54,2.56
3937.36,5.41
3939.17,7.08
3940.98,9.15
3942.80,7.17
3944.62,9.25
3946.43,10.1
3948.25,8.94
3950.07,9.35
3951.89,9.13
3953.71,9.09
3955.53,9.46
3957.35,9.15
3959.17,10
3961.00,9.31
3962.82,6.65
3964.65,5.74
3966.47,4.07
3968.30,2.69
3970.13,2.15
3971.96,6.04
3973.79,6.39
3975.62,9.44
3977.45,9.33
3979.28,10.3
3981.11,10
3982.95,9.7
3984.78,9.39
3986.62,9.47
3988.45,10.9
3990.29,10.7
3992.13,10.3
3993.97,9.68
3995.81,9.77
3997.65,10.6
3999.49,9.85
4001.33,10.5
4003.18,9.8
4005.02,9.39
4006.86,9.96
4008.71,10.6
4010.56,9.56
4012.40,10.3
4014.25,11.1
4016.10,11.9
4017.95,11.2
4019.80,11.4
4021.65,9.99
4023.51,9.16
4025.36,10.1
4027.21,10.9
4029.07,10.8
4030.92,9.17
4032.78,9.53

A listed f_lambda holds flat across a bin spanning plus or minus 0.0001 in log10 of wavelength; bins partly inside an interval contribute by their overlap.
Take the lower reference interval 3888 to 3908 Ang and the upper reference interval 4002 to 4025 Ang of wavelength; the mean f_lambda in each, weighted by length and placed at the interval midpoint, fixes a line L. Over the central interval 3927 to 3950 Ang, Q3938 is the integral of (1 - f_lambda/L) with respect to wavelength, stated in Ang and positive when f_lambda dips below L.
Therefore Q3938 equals 7.3 Ang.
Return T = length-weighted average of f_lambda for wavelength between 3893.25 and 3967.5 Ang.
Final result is 8.02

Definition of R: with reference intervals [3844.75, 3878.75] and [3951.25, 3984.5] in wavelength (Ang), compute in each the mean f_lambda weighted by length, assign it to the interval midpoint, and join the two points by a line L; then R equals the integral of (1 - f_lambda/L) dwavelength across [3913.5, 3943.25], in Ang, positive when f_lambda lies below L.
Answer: 6.0 Ang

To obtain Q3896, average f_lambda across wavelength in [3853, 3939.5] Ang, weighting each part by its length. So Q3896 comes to 8.44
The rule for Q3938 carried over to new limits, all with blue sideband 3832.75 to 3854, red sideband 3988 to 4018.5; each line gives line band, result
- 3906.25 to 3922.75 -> 0.7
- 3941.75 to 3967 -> 3.4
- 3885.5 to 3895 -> 1.2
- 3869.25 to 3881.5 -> -0.5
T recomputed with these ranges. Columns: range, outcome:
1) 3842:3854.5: 9.89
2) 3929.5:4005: 8.04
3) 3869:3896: 8.97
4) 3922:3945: 6.11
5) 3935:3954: 8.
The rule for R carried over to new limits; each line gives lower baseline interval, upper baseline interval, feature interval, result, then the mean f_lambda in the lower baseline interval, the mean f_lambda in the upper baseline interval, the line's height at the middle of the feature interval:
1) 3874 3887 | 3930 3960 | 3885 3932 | 0.48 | 9.3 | 7.44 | 8.49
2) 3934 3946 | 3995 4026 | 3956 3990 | 1.94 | 6.61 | 10.3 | 8.34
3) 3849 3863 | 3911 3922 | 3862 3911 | -0.72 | 9.32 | 8.99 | 9.15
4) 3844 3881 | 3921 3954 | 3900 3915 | -2.26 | 9.57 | 7.04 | 8.05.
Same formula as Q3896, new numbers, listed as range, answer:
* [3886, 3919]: 8.96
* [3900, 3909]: 9.27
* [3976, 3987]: 9.7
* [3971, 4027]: 9.9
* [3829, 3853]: 8.26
